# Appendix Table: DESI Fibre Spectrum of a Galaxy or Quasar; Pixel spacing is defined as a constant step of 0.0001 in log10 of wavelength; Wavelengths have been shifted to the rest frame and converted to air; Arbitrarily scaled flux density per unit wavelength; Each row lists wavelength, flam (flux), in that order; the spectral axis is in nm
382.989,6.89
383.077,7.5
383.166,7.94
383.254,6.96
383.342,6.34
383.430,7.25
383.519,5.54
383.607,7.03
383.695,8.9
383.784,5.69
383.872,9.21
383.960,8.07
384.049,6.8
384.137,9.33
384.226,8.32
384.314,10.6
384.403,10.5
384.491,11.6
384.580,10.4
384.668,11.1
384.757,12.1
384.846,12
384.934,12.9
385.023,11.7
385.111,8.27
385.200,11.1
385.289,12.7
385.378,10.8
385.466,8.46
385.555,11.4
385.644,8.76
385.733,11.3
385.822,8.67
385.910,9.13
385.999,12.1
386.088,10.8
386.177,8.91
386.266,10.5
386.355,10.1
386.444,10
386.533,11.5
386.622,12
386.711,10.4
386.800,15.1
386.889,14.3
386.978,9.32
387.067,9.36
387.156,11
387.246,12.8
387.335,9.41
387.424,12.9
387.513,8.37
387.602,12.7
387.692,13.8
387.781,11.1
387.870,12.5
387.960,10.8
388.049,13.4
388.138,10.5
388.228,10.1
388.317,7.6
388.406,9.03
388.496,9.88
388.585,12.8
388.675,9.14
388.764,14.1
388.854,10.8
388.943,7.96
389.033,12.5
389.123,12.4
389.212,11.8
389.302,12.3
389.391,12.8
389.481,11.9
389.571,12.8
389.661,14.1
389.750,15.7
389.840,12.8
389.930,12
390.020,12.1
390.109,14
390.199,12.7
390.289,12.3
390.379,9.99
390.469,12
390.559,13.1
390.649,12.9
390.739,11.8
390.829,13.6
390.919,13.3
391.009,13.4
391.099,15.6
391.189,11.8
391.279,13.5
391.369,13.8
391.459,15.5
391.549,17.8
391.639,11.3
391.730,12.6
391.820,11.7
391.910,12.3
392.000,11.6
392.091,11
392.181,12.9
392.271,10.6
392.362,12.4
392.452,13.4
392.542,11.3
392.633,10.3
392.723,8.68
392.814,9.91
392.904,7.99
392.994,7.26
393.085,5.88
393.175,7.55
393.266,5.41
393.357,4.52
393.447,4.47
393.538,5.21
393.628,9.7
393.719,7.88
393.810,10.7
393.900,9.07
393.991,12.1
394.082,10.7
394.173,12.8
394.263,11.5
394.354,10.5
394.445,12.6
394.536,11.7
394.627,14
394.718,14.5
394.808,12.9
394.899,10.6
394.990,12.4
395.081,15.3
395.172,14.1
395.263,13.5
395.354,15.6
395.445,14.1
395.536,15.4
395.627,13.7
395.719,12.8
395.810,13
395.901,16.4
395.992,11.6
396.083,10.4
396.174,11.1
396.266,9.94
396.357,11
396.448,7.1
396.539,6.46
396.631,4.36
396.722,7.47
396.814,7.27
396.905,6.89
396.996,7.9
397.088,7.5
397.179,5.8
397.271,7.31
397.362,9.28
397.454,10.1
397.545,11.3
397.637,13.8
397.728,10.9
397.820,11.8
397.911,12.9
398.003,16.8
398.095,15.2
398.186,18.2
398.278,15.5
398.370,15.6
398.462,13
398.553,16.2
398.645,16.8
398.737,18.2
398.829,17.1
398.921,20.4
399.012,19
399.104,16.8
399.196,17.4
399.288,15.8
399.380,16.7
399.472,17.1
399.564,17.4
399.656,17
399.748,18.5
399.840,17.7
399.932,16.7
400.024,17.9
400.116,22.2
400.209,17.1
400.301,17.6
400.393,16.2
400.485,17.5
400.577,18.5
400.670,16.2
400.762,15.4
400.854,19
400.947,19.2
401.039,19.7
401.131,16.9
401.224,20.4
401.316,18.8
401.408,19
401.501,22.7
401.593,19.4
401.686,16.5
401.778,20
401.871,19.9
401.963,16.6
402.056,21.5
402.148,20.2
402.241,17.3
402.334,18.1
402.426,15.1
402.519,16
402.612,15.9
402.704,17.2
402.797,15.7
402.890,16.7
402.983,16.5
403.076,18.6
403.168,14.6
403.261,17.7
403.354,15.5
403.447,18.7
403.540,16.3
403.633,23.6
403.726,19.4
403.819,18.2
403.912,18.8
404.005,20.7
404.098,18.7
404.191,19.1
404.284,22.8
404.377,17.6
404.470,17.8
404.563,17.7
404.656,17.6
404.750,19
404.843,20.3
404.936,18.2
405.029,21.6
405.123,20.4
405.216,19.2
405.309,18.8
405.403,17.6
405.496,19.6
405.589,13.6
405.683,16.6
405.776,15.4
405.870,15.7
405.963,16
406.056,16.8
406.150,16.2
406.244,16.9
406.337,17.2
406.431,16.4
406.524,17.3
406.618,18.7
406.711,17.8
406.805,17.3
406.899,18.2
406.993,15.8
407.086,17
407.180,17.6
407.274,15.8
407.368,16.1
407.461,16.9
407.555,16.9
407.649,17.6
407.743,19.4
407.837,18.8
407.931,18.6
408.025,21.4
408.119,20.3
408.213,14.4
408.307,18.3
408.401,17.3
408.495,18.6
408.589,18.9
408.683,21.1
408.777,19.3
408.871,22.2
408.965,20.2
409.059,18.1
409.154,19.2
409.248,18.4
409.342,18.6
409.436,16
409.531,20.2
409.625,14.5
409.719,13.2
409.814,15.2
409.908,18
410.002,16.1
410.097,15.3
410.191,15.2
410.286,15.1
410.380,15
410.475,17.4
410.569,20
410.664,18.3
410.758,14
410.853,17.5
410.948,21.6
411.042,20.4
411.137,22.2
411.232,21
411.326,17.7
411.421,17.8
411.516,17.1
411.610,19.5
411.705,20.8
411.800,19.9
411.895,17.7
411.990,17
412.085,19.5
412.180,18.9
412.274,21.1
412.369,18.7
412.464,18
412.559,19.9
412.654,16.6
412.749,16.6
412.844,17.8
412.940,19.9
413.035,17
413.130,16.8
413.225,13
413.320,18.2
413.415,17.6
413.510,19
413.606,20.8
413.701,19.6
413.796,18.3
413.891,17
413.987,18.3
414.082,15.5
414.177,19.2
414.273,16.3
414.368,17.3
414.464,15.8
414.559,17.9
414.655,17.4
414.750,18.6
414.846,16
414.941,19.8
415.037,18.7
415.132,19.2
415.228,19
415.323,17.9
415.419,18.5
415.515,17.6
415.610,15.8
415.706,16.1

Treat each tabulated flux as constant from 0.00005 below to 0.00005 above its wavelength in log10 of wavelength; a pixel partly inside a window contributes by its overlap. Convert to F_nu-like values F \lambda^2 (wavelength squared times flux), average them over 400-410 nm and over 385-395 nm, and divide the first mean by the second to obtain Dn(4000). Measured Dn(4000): 1.73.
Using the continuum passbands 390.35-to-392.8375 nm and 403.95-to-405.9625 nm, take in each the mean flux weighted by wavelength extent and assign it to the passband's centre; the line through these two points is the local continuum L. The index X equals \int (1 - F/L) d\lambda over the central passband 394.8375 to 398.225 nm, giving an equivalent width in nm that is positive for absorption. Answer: 0.766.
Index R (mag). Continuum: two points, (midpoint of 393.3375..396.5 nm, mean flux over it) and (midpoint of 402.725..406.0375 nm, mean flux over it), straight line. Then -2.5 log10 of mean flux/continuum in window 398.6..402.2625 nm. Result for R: -0.18 mag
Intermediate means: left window 11.6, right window 18.1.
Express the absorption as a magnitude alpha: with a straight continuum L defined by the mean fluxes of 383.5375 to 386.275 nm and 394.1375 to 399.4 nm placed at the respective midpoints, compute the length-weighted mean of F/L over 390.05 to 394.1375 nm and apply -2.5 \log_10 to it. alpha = 0.05 mag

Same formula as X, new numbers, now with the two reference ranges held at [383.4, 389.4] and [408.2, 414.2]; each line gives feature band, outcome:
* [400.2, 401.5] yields -0.28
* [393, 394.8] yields 0.46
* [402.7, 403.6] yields -0.07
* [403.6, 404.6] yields -0.22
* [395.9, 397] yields 0.39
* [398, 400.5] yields -0.48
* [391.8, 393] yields 0.14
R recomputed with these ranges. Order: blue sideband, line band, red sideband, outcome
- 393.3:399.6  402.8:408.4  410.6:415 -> -0.15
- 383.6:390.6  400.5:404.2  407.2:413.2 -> -0.16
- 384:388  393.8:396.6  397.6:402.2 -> 0.24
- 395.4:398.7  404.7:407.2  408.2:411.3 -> -0.10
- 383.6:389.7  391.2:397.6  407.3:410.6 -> 0.22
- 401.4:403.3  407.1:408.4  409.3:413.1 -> 0.00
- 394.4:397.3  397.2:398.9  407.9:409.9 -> -0.12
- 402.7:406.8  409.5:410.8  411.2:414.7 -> 0.12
